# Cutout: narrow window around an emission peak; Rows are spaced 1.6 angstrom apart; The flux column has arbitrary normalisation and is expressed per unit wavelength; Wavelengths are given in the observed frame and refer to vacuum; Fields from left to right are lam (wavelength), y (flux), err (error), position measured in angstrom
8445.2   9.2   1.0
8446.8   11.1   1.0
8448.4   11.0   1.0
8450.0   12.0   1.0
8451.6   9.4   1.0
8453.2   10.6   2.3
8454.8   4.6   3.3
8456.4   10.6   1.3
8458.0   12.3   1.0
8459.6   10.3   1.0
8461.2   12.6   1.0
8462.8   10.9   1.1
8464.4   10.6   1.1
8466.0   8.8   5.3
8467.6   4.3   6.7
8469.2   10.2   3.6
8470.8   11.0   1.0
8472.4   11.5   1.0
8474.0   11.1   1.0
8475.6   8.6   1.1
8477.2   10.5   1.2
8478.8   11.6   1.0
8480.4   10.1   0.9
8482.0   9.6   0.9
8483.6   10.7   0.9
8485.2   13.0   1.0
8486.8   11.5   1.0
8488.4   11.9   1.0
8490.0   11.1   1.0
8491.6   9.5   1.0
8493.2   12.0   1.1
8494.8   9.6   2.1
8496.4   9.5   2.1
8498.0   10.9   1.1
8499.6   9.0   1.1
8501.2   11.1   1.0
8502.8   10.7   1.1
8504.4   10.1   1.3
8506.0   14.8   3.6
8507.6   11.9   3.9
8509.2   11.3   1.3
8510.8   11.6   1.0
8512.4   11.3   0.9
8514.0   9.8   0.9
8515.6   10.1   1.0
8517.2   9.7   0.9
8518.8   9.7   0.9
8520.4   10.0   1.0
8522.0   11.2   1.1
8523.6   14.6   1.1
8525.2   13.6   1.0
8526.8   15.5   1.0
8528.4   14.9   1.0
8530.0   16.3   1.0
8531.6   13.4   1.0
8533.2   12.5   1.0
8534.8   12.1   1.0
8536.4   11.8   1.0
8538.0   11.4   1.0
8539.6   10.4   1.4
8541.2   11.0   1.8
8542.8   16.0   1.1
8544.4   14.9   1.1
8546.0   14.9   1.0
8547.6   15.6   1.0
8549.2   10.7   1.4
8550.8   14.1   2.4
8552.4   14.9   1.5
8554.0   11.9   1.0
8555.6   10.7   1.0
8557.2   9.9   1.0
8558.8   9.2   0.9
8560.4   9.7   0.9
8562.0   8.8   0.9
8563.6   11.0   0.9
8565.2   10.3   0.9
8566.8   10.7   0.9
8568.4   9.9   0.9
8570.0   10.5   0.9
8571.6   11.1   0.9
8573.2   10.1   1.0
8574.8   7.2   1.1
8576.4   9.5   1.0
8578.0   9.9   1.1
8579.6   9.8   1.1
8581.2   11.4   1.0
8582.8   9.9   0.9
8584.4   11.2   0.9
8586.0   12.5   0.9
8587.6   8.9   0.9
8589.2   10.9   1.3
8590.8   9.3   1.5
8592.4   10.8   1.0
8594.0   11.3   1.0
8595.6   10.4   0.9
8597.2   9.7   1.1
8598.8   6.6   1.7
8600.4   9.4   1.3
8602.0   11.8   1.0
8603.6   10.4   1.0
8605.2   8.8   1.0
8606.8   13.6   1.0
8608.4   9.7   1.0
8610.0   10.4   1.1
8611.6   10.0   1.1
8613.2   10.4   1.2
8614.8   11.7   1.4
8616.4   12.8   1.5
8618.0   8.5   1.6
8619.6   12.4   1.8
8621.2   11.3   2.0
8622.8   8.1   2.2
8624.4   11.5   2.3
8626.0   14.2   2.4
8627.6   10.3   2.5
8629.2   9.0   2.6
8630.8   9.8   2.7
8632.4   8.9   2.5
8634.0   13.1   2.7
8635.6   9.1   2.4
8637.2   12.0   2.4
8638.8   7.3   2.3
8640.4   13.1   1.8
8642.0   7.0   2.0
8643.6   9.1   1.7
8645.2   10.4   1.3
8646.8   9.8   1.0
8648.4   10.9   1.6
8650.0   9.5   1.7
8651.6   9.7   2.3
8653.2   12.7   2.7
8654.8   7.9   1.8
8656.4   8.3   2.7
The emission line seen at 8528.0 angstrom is [S II]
